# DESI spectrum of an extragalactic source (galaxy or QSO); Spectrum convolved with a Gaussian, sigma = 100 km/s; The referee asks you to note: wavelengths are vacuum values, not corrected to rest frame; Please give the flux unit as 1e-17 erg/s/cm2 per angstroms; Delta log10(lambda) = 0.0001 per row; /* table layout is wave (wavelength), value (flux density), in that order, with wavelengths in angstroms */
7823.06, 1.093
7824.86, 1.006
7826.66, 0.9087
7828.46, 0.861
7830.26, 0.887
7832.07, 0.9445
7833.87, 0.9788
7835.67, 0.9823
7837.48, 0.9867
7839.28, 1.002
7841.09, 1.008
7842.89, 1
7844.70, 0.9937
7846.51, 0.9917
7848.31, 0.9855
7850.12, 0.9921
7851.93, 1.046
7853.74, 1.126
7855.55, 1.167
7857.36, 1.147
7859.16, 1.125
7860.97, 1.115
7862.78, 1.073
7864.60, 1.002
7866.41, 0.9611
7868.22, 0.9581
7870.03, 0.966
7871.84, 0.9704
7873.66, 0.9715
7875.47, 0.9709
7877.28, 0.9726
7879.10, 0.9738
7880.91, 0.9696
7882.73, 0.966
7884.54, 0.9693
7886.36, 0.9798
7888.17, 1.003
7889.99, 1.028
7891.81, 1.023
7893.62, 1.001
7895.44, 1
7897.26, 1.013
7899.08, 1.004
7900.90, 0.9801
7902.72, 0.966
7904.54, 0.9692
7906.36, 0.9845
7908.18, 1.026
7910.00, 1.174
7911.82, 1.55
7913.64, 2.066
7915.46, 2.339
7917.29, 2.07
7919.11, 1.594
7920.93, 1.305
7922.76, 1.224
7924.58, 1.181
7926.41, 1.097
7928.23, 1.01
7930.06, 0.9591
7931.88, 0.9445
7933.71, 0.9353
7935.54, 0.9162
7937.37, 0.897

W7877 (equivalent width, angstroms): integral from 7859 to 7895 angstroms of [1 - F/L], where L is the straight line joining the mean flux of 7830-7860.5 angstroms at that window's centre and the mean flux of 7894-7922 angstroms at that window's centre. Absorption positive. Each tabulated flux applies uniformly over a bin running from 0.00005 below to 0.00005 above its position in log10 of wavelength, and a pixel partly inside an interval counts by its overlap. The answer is 5.48 angstroms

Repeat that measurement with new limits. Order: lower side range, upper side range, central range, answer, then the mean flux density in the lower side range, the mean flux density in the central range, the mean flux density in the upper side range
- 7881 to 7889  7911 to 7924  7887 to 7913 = 5.0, 0.979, 1.06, 1.72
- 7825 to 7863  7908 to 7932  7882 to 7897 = 3.1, 1.01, 0.998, 1.42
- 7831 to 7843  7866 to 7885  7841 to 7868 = -2.0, 0.984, 1.05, 0.968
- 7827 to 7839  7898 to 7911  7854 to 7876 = -1.4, 0.942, 1.04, 1.02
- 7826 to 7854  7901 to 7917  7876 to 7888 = 2.5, 0.978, 0.974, 1.39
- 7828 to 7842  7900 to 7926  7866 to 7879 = 2.2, 0.96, 0.968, 1.38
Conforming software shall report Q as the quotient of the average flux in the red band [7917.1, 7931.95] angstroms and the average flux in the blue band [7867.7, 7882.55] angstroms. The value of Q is 1.3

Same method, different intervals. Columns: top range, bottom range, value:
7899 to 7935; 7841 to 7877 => 1.24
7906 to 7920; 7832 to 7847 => 1.64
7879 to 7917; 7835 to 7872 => 1.13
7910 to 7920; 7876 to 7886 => 1.91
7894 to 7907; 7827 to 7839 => 1.05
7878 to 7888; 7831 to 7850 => 0.99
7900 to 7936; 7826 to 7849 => 1.32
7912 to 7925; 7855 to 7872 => 1.61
